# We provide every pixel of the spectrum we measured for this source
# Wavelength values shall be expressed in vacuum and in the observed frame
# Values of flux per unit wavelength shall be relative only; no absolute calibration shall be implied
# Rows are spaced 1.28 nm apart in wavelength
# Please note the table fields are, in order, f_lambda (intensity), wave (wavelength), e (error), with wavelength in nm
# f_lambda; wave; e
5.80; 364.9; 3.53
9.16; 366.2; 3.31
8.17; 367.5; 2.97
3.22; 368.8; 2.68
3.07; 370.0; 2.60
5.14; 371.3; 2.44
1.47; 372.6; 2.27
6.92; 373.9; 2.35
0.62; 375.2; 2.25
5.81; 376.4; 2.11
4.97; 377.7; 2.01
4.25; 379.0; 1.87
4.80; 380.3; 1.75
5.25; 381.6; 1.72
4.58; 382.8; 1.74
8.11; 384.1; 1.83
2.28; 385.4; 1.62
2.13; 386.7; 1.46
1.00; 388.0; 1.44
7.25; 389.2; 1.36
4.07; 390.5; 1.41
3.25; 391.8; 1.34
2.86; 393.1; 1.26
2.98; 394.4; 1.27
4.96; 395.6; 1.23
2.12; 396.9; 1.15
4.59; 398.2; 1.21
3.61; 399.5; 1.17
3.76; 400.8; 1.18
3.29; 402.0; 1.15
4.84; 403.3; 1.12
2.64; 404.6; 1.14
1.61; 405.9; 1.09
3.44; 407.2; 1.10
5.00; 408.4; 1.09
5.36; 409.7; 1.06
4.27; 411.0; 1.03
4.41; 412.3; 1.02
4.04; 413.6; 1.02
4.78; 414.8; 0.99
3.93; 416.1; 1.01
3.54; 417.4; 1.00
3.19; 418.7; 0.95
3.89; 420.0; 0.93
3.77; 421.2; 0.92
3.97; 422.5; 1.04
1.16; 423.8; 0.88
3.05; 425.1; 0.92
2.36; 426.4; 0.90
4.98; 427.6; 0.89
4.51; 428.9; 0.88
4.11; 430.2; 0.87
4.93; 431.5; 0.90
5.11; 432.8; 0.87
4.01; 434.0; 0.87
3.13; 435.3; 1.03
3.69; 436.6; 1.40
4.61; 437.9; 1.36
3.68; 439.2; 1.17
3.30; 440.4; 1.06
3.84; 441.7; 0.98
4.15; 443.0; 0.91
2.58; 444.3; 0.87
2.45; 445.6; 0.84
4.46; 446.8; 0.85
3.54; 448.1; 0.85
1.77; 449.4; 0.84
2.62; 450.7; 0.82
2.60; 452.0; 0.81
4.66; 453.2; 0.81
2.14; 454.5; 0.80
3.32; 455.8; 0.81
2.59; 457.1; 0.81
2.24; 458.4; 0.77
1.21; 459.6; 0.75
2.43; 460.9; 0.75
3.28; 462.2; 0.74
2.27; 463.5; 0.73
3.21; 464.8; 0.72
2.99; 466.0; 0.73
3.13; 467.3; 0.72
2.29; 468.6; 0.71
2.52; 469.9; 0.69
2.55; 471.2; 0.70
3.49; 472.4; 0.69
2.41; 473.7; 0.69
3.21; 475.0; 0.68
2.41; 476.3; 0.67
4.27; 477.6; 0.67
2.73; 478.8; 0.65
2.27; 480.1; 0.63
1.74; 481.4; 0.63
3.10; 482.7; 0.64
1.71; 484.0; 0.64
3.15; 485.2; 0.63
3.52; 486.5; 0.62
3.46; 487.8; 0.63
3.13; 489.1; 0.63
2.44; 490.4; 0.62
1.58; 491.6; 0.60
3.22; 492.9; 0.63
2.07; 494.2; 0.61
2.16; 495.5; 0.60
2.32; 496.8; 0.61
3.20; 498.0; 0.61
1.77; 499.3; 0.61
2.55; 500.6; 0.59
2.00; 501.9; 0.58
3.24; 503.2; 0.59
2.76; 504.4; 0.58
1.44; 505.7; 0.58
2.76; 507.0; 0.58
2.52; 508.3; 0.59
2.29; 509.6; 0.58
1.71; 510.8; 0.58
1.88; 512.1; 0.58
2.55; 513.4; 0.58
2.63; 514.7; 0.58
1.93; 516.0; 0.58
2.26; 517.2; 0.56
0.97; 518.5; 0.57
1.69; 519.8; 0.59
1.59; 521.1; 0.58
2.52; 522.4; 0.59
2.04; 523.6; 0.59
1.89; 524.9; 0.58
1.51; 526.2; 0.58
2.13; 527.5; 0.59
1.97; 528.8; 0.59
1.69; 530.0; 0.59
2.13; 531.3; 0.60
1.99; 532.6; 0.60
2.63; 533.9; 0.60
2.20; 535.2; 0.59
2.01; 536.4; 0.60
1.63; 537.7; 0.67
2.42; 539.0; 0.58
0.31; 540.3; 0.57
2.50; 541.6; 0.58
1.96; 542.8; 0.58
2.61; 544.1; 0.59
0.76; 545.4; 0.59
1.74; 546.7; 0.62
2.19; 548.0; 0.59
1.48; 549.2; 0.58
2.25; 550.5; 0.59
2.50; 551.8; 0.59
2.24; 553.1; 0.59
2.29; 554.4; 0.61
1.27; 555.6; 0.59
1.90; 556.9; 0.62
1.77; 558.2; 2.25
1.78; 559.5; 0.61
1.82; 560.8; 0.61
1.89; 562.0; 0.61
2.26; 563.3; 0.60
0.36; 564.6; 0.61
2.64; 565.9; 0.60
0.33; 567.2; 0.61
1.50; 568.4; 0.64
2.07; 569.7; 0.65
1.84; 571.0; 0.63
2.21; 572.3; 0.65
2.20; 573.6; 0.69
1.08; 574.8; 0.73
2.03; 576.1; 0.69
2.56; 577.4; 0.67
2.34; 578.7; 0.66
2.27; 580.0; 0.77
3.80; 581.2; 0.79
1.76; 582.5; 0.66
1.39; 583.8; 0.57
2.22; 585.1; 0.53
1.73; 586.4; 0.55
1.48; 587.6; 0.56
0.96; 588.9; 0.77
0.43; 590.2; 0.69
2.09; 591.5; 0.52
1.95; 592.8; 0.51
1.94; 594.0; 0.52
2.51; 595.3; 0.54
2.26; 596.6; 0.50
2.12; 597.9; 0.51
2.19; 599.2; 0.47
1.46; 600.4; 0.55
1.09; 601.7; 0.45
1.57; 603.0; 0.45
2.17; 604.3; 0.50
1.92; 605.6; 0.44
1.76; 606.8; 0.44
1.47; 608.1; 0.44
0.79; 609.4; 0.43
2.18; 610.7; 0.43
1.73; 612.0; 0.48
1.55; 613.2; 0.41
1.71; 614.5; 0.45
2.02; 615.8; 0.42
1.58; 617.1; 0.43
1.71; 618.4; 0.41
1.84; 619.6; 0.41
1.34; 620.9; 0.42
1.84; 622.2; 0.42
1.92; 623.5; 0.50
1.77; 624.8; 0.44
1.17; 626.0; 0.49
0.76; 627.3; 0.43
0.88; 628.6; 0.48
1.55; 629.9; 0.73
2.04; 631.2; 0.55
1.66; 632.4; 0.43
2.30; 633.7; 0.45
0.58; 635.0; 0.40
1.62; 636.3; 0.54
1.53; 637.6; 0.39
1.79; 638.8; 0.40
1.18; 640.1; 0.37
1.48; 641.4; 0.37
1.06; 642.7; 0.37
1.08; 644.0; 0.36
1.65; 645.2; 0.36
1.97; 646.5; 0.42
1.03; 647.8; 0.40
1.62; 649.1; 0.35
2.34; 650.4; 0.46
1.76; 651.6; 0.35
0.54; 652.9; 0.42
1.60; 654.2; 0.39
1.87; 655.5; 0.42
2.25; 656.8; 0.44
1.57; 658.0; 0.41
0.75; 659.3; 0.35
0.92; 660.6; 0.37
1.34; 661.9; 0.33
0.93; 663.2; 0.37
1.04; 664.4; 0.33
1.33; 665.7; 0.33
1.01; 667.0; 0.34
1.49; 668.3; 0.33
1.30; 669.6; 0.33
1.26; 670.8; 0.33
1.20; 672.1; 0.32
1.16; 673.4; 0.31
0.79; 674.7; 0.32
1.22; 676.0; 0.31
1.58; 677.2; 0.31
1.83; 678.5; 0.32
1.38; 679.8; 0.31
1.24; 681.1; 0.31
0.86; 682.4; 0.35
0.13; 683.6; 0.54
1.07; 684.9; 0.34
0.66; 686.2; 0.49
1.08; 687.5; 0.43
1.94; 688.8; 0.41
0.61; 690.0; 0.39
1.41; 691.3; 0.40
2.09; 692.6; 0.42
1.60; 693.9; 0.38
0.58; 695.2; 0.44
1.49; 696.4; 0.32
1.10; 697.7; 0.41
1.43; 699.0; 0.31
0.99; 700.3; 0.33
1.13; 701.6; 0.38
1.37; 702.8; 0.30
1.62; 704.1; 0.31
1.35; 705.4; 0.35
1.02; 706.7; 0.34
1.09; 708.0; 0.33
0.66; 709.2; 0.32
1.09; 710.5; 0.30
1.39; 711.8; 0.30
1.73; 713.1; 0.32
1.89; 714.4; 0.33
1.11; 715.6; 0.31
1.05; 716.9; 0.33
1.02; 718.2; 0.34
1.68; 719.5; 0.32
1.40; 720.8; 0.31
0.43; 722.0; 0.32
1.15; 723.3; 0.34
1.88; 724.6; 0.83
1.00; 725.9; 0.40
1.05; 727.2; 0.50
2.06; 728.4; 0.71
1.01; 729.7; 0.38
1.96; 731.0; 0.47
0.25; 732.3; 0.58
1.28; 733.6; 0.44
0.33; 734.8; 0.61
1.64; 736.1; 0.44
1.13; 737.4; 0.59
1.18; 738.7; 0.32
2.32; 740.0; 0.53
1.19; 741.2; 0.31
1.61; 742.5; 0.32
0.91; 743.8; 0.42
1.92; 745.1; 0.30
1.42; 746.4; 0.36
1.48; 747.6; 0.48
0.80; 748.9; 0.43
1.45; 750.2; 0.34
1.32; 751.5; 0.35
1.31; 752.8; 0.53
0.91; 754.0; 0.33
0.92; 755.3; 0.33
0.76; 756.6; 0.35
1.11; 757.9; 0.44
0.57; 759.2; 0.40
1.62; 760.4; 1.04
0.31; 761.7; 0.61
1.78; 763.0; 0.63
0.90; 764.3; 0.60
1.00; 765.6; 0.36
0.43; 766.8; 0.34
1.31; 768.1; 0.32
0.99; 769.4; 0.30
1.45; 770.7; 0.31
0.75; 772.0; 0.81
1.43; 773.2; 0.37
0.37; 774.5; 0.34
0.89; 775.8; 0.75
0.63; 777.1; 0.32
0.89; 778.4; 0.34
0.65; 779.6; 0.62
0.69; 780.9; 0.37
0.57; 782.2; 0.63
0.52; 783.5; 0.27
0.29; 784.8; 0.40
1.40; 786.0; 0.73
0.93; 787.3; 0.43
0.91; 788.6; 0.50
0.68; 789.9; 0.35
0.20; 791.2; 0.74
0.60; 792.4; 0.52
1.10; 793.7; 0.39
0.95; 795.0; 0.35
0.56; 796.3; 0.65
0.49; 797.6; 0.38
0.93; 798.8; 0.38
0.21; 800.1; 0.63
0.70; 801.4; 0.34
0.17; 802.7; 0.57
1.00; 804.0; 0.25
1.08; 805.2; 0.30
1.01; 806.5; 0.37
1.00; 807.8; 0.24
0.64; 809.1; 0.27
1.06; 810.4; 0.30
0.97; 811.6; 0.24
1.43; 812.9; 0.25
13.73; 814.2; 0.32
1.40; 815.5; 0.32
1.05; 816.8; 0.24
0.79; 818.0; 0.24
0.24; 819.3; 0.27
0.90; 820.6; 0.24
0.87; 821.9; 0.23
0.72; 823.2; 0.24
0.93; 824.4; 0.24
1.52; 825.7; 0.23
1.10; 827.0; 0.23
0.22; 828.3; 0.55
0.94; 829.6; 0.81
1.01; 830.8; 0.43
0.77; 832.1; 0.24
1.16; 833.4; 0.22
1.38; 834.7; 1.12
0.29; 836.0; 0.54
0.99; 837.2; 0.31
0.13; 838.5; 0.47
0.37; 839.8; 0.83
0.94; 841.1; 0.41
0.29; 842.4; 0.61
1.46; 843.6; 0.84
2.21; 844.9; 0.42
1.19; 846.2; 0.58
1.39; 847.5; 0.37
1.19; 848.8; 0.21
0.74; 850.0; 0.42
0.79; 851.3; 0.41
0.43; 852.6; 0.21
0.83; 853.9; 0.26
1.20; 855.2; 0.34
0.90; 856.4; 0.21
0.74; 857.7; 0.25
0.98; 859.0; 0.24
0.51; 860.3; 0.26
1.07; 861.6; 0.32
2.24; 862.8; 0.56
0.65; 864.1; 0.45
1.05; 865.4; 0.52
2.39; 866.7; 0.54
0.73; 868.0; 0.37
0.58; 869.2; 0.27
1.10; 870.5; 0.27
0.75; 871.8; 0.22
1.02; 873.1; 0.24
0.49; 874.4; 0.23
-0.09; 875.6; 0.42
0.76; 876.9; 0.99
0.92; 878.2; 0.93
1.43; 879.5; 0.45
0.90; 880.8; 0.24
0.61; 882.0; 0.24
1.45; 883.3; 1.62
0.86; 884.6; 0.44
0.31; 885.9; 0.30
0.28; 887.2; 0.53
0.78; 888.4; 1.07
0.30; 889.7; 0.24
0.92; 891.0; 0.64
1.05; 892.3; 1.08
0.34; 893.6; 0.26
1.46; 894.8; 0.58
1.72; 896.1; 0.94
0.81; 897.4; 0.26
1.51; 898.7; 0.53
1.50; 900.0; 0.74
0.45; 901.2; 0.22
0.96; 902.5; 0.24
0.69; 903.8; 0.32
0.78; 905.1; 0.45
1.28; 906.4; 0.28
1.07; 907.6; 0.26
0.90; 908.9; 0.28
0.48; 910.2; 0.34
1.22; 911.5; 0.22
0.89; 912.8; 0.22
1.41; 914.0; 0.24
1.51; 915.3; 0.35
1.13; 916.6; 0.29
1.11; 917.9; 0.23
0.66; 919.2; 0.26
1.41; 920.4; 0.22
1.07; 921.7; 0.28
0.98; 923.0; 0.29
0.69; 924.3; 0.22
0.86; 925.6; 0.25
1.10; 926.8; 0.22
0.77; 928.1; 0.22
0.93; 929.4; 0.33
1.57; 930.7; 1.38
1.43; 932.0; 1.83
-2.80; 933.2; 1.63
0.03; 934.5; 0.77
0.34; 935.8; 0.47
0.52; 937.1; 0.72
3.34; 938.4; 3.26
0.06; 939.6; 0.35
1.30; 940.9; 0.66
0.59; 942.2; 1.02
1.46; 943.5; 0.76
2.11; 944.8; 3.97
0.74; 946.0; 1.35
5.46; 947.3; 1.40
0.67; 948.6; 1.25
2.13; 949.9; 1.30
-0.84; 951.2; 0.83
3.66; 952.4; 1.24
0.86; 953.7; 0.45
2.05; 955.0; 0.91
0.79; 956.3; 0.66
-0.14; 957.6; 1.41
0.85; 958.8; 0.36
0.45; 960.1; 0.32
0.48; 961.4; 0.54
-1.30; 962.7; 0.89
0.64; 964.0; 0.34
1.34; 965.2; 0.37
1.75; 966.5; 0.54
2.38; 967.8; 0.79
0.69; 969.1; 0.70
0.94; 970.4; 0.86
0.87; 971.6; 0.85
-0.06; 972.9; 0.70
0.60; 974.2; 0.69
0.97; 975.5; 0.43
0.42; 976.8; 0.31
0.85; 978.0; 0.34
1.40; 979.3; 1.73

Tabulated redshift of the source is 1.184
